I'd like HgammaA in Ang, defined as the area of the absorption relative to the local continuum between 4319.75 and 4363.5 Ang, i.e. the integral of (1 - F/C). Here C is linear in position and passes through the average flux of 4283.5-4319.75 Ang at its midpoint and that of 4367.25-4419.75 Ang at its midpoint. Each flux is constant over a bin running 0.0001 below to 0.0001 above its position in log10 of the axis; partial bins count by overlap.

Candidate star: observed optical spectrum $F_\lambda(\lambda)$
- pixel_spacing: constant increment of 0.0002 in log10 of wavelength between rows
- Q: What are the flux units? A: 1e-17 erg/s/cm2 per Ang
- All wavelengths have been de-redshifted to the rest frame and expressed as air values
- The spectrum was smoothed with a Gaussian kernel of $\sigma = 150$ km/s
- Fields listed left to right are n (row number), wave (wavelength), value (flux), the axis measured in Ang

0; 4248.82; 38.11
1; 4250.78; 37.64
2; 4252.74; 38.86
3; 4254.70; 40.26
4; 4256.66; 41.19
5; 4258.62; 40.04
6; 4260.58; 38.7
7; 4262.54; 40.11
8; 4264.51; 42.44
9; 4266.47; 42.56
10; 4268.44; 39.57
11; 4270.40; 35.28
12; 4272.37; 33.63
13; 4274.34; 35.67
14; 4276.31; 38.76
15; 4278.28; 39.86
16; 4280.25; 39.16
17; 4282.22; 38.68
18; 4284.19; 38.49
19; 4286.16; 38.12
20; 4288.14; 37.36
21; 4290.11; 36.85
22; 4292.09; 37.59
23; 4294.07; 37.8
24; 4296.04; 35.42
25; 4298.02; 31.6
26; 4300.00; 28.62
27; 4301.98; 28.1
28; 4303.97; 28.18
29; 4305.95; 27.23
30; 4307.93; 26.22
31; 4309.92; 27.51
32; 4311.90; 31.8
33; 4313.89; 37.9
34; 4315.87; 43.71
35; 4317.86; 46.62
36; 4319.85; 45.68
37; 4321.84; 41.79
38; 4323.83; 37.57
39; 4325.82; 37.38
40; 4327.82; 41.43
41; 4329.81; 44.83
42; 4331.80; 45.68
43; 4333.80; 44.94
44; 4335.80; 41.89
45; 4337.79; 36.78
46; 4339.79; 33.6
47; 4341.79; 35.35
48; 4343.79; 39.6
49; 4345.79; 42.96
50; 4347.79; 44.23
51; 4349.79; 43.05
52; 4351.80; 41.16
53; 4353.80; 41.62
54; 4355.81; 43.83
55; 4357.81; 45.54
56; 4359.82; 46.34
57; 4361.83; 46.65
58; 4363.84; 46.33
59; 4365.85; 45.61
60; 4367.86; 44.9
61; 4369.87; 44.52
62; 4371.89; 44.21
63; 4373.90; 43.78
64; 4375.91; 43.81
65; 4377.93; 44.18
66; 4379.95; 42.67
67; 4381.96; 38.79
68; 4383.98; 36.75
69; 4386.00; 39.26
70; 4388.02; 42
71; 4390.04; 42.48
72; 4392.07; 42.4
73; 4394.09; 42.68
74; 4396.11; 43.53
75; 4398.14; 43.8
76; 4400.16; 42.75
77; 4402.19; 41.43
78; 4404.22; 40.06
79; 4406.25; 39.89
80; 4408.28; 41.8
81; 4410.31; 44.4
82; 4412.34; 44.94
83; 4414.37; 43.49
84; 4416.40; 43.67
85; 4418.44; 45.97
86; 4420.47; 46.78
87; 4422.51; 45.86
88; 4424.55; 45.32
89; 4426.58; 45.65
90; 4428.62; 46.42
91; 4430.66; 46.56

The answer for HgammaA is -4.3 Ang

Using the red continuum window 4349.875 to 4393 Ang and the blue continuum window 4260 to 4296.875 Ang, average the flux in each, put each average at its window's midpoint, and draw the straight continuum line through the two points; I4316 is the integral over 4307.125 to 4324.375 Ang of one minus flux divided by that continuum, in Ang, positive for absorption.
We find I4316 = 1.1 Ang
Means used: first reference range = 38.2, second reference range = 43.2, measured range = 37.8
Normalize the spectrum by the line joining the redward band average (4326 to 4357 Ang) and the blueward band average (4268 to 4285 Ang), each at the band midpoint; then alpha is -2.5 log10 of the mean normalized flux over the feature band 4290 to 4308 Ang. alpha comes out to 0.22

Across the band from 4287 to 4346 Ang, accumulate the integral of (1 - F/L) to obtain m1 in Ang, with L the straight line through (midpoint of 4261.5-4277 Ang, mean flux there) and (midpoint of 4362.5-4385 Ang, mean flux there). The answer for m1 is 5.4 Ang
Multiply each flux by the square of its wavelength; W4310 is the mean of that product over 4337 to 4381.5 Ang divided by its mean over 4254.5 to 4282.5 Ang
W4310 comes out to 1.14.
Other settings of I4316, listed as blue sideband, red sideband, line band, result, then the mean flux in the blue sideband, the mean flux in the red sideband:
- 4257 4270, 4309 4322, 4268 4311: 5.80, 40.4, 39.2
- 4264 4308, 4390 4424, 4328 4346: -0.79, 35.6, 43.3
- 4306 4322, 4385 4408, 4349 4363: -1.66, 36.8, 41.8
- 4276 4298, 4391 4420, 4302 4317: 2.73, 37.7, 43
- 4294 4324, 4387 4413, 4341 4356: -1.36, 34.6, 42.4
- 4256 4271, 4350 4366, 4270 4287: 1.34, 40.1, 44.5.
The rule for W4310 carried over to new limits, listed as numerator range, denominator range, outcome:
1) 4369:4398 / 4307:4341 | 1.11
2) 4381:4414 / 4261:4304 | 1.20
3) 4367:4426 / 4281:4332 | 1.23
